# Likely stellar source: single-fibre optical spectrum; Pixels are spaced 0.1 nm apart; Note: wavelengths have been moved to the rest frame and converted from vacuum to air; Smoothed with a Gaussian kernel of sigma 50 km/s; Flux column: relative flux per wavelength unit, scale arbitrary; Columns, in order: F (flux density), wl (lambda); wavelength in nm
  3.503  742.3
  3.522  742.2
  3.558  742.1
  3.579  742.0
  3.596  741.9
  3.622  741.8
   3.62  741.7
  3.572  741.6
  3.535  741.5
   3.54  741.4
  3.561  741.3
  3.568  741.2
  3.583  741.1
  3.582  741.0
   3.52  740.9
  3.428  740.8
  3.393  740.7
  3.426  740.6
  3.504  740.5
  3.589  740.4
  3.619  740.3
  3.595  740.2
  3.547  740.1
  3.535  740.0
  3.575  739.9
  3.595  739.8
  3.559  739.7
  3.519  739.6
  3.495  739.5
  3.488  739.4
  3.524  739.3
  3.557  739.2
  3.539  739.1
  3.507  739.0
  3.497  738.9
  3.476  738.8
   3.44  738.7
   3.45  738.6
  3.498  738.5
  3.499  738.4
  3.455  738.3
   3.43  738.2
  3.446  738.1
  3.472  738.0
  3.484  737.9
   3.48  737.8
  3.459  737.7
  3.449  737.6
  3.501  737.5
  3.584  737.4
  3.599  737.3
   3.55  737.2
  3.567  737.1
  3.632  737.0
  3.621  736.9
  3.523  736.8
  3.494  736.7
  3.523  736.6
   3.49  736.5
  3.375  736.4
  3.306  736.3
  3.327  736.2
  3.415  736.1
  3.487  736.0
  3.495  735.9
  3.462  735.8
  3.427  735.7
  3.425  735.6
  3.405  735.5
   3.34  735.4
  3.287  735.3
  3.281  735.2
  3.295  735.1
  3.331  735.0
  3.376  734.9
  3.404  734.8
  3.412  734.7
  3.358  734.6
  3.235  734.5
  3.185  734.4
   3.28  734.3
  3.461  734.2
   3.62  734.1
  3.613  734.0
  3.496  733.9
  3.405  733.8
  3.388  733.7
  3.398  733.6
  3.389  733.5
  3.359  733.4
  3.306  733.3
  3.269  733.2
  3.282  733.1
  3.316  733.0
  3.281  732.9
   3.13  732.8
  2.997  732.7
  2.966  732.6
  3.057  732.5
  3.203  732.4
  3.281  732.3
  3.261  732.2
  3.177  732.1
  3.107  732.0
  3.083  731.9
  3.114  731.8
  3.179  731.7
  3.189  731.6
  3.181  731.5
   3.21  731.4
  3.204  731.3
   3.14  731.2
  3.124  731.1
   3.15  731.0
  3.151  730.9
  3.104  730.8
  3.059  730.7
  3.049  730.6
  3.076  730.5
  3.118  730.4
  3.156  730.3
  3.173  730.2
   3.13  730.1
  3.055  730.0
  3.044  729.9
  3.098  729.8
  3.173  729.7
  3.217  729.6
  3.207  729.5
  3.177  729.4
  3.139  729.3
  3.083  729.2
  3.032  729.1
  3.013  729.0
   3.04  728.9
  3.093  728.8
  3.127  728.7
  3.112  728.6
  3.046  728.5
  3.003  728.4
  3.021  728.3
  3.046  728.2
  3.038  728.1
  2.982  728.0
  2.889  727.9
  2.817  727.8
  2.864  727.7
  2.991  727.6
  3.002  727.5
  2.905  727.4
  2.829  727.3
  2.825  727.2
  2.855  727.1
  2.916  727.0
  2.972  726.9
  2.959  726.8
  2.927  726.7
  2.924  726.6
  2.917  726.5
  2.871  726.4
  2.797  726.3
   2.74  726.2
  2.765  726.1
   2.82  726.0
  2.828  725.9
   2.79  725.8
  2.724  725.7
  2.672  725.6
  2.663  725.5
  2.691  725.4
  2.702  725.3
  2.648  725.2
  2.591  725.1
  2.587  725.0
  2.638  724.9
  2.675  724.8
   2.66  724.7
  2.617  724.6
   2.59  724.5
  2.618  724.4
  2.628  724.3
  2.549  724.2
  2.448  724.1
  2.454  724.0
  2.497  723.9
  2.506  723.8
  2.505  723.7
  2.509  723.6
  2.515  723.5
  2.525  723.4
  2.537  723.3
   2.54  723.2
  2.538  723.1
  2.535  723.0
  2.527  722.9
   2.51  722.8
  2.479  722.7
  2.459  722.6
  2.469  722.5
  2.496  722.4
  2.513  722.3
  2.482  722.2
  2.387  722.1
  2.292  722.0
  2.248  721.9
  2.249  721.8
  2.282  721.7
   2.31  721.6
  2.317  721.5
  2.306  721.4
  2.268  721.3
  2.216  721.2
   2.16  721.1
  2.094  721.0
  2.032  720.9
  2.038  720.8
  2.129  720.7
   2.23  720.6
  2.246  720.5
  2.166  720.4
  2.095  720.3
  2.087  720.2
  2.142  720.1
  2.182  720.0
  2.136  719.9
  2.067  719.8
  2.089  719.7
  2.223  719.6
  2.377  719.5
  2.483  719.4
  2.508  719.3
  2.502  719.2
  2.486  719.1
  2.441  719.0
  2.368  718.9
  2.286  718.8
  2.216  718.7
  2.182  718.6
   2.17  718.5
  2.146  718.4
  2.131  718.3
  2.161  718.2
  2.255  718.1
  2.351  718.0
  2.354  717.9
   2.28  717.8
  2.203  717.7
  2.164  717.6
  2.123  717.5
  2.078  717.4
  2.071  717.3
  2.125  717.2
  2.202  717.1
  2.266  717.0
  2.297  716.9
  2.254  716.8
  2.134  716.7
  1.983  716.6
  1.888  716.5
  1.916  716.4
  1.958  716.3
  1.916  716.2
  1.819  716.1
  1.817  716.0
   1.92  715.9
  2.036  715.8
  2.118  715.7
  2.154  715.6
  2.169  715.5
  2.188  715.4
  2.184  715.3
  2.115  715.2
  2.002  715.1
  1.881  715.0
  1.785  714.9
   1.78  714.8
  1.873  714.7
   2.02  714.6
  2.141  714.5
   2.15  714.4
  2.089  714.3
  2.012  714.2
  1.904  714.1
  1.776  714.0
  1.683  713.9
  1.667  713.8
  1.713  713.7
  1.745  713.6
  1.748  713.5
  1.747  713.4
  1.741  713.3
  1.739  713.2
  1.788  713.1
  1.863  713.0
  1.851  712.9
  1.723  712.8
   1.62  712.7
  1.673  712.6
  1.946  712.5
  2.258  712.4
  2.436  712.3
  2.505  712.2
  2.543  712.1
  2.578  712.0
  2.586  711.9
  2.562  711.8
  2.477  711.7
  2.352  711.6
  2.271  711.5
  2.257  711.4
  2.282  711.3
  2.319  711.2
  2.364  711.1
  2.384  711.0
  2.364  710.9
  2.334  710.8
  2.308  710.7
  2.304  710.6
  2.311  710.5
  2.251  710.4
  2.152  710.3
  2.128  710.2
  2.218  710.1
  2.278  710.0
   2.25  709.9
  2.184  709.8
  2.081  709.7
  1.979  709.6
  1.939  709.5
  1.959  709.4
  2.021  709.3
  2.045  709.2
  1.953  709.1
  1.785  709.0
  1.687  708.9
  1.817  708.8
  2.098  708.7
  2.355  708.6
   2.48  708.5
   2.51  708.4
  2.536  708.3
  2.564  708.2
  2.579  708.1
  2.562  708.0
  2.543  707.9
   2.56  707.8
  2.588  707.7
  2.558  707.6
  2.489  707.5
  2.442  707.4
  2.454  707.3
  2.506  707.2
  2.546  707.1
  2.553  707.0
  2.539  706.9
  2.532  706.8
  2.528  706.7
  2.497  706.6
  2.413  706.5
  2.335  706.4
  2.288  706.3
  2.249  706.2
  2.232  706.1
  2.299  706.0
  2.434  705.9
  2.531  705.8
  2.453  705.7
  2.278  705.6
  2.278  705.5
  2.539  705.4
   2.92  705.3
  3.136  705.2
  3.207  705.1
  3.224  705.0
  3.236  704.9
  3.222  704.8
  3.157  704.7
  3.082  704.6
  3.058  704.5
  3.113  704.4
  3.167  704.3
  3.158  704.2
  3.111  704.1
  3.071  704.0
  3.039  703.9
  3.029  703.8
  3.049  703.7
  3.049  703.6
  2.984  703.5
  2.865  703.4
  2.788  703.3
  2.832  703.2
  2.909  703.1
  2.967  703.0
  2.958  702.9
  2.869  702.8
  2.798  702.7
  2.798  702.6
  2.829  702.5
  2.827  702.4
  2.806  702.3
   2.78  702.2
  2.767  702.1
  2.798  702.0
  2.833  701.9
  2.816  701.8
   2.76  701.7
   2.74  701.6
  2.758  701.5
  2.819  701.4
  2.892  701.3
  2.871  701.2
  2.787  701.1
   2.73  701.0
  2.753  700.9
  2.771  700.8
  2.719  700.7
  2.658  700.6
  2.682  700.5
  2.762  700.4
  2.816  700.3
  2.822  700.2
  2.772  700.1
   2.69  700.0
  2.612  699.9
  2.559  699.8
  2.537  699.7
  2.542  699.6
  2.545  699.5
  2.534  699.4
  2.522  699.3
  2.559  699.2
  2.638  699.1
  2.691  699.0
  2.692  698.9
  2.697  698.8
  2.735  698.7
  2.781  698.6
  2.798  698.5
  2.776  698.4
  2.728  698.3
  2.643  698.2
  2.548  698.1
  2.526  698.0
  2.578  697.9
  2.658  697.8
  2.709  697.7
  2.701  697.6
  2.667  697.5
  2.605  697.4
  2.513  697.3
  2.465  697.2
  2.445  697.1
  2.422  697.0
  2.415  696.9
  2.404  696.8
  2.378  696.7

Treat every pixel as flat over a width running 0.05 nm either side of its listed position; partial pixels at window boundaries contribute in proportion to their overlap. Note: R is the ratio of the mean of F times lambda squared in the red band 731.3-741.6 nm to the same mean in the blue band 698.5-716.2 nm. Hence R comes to 1.52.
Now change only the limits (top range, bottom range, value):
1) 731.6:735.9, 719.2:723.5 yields 1.48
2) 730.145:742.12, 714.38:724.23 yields 1.59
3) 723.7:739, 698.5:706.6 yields 1.23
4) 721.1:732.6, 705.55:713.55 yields 1.31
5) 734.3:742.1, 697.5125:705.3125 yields 1.37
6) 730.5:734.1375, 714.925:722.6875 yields 1.52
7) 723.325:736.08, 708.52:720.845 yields 1.50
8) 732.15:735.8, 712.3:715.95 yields 1.83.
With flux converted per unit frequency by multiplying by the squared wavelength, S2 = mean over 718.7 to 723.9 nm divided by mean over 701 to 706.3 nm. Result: 0.86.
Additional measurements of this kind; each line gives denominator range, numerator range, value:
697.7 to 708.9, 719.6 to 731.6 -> 1.07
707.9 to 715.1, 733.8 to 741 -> 1.76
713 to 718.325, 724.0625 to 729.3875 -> 1.46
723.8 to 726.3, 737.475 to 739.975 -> 1.37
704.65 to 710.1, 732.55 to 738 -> 1.51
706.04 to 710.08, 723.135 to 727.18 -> 1.22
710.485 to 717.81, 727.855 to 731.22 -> 1.55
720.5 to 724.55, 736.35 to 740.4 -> 1.53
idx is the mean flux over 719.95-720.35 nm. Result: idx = 2.13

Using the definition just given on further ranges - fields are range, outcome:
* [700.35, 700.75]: 2.71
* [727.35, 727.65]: 2.97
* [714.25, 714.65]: 2.1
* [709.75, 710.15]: 2.23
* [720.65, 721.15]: 2.09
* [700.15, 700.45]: 2.8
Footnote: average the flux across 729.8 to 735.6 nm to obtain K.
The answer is 3.24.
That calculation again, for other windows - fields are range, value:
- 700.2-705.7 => 2.88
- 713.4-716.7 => 1.94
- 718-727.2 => 2.46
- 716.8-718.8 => 2.2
